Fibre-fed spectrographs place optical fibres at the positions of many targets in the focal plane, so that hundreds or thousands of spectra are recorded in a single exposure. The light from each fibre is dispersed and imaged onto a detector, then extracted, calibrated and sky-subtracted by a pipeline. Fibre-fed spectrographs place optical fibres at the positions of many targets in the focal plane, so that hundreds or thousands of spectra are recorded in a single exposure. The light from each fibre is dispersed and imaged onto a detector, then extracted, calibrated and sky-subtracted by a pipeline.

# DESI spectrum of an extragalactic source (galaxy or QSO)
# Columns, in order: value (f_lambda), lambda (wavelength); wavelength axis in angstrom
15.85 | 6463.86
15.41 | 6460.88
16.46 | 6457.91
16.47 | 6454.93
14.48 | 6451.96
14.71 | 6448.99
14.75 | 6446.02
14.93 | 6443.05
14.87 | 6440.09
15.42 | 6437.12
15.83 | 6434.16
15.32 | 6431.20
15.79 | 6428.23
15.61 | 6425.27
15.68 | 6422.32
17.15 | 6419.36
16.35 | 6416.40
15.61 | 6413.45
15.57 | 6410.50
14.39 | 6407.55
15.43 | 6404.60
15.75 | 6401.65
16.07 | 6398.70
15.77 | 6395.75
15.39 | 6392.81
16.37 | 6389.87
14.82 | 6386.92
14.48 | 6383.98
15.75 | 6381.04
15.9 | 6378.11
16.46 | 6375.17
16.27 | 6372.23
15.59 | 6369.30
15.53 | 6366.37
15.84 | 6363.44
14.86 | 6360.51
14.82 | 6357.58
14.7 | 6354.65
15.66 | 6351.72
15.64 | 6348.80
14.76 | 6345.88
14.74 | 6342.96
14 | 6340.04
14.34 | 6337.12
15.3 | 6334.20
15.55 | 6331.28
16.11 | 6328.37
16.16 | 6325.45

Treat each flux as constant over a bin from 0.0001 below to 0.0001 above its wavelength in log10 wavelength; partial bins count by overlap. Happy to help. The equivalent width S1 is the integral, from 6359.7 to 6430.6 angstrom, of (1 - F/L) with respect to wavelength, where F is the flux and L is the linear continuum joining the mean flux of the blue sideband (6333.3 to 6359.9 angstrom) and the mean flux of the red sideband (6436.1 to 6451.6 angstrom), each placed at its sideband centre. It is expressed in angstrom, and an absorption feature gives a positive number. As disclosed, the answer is -3.8 angstrom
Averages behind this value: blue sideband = 14.9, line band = 15.7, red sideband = 14.9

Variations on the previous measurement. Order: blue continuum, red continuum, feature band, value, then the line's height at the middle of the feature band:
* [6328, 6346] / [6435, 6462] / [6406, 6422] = -0.66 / 15.2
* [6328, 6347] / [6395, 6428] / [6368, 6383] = -0.59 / 15.3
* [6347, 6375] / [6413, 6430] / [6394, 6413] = 0.44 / 15.9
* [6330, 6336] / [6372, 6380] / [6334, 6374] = 1.53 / 15.8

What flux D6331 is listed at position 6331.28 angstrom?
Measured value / 15.55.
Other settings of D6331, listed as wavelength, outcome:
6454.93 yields 16.47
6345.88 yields 14.76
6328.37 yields 16.11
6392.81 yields 15.39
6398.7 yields 16.07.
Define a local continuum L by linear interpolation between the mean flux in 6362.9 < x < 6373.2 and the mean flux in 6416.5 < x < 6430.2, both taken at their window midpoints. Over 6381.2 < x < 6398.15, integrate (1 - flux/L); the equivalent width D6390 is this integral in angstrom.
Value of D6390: 0.5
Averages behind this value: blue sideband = 15.8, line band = 15.4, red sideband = 16.1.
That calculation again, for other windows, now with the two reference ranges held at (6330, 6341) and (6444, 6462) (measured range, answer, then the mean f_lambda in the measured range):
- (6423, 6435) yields -0.3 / 15.6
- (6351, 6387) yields -1.2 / 15.5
